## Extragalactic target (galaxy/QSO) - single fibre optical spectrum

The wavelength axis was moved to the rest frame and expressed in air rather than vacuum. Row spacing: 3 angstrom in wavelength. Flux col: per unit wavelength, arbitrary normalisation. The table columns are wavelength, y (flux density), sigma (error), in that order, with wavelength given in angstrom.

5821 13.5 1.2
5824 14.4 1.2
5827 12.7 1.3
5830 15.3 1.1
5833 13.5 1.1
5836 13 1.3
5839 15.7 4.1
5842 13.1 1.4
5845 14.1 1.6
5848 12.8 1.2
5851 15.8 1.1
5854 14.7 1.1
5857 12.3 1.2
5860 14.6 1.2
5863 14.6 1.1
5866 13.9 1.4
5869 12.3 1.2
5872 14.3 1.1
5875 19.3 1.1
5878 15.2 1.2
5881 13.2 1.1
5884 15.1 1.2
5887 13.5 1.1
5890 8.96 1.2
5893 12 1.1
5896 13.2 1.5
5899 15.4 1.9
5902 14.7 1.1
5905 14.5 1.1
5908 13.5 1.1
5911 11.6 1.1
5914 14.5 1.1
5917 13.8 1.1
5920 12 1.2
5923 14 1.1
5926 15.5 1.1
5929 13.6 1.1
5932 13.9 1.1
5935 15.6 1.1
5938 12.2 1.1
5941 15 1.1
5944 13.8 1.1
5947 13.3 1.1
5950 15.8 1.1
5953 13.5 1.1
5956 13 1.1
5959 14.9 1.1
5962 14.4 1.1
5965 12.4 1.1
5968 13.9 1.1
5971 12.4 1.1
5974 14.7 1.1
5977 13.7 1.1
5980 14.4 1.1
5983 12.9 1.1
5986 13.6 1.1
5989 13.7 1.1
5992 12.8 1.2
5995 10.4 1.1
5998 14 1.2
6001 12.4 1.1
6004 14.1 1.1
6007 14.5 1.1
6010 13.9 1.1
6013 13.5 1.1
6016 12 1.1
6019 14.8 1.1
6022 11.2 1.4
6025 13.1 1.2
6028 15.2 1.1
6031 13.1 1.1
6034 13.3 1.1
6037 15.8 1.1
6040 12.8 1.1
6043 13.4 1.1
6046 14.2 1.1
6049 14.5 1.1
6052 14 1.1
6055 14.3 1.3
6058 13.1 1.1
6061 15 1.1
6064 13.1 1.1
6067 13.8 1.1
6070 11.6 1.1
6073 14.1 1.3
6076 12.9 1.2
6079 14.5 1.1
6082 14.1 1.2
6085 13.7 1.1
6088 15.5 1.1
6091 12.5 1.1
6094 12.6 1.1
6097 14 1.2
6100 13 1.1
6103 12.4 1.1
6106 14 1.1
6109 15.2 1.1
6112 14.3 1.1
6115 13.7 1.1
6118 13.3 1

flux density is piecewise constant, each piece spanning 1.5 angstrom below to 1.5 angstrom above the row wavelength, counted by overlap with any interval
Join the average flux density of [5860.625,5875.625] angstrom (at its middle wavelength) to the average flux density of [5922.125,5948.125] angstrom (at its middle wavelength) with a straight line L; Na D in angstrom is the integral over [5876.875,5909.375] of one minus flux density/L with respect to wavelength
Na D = 2.0 angstrom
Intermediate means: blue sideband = 14.6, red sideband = 14.1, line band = 13.6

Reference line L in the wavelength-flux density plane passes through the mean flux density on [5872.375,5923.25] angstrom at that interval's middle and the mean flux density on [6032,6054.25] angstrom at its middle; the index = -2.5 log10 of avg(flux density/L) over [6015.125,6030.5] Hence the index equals 0.05 mag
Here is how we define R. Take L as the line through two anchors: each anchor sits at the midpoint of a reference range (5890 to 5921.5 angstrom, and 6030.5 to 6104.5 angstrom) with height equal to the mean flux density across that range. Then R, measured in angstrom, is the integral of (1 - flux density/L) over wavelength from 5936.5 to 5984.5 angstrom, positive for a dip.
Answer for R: -1.2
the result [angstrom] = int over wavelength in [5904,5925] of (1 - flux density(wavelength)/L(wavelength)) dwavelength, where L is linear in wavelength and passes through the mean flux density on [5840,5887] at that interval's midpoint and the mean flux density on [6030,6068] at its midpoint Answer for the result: 1.1 angstrom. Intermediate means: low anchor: 14.3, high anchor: 13.9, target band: 13.4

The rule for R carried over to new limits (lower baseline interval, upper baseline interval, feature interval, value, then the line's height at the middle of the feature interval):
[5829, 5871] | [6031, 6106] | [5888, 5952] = 0.98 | 13.9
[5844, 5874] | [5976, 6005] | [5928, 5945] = -0.64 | 13.5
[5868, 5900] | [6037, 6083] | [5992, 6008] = 0.91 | 13.8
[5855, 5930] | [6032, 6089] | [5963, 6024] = 2.53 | 13.8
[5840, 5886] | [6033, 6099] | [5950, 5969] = 0.31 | 14.1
